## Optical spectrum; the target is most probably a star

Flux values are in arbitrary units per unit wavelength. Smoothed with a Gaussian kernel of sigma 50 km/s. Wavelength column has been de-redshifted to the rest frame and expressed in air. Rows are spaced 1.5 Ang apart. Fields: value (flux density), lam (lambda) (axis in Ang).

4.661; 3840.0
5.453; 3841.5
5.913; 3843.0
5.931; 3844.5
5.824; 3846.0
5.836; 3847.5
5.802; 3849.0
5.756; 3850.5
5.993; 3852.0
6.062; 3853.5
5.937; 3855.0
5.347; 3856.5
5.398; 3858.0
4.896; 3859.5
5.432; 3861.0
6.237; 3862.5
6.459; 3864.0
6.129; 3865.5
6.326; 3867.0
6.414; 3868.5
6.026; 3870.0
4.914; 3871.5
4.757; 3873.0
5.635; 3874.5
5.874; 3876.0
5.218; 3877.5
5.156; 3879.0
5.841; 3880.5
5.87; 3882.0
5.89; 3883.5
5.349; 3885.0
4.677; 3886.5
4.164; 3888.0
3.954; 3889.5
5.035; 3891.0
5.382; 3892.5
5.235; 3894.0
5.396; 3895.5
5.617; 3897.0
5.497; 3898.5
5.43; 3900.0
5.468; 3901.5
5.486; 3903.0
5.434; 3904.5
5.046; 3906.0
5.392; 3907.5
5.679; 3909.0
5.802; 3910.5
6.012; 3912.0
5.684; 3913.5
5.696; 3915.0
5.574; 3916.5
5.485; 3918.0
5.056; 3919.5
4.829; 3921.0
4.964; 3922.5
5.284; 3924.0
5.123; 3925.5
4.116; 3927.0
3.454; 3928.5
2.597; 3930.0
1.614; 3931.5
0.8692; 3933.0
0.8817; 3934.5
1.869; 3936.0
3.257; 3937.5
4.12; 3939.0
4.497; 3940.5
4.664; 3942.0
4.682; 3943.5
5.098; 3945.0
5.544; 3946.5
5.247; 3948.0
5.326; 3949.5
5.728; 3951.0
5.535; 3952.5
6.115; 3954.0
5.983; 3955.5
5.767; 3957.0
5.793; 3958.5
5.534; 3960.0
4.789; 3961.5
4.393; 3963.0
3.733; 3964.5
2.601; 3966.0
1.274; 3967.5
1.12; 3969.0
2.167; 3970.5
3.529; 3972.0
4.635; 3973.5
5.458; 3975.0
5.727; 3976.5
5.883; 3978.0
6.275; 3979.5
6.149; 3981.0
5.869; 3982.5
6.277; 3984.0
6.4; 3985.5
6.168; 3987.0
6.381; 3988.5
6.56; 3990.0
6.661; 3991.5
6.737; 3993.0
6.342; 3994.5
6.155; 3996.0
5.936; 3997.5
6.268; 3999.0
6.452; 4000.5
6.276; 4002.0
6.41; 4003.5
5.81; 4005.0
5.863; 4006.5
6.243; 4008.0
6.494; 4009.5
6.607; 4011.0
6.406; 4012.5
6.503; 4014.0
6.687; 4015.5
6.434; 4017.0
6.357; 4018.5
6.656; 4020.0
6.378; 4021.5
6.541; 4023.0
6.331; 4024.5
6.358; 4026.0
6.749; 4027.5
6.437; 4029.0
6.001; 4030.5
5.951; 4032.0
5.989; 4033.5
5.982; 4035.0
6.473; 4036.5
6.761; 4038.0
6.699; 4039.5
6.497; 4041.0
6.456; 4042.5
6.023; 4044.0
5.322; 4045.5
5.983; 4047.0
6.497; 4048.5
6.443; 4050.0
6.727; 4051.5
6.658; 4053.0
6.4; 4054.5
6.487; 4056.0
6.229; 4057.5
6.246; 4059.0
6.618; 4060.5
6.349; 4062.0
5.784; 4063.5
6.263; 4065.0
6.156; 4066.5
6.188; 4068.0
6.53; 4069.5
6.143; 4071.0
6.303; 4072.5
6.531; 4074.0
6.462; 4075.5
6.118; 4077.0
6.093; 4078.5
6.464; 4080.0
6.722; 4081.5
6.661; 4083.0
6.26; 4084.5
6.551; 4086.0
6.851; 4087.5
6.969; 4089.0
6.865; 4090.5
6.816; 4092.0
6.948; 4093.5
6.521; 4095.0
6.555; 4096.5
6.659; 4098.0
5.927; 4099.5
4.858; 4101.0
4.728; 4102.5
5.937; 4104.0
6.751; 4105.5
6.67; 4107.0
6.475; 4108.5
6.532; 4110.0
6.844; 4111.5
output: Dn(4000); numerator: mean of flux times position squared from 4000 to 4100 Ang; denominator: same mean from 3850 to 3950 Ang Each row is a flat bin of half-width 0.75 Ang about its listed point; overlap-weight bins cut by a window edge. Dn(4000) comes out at 1.4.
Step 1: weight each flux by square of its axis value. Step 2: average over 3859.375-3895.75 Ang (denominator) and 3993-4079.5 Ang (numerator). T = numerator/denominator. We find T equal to 1.3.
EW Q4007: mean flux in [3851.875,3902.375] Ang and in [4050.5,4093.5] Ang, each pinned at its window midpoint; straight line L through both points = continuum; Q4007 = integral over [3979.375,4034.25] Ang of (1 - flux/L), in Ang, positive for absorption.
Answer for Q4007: -1.8 Ang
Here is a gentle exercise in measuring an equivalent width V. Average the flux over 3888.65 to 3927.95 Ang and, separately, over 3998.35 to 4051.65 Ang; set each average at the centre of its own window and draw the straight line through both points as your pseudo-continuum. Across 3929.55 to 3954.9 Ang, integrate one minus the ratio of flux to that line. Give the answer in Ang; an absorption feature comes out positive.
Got 7.3 Ang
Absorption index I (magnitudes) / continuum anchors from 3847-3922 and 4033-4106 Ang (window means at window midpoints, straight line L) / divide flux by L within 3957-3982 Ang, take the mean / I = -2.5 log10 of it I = 0.32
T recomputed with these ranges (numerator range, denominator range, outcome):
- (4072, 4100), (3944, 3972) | 1.55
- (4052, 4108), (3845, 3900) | 1.28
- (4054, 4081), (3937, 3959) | 1.29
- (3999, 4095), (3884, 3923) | 1.30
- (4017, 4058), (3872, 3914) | 1.28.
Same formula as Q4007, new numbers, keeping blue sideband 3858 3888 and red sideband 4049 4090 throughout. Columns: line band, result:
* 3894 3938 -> 8.93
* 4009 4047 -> -0.68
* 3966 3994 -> 4.30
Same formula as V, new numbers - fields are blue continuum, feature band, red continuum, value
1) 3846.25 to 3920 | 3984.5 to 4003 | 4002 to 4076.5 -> -0.8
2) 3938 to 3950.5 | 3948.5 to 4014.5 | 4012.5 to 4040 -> 1.0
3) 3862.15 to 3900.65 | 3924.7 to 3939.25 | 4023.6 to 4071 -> 7.5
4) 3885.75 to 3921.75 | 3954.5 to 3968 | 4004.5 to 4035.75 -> 3.0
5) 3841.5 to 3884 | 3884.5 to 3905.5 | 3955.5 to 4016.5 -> 2.0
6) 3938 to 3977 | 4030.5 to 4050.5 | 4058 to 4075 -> -1.2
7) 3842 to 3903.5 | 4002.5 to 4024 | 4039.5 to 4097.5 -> -0.7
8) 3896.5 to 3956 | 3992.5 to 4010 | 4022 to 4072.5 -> -1.6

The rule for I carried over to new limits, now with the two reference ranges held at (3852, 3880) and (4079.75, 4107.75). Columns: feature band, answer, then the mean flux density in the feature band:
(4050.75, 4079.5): 0.00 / 6.33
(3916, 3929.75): 0.22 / 4.78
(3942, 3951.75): 0.14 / 5.22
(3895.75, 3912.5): 0.06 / 5.52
